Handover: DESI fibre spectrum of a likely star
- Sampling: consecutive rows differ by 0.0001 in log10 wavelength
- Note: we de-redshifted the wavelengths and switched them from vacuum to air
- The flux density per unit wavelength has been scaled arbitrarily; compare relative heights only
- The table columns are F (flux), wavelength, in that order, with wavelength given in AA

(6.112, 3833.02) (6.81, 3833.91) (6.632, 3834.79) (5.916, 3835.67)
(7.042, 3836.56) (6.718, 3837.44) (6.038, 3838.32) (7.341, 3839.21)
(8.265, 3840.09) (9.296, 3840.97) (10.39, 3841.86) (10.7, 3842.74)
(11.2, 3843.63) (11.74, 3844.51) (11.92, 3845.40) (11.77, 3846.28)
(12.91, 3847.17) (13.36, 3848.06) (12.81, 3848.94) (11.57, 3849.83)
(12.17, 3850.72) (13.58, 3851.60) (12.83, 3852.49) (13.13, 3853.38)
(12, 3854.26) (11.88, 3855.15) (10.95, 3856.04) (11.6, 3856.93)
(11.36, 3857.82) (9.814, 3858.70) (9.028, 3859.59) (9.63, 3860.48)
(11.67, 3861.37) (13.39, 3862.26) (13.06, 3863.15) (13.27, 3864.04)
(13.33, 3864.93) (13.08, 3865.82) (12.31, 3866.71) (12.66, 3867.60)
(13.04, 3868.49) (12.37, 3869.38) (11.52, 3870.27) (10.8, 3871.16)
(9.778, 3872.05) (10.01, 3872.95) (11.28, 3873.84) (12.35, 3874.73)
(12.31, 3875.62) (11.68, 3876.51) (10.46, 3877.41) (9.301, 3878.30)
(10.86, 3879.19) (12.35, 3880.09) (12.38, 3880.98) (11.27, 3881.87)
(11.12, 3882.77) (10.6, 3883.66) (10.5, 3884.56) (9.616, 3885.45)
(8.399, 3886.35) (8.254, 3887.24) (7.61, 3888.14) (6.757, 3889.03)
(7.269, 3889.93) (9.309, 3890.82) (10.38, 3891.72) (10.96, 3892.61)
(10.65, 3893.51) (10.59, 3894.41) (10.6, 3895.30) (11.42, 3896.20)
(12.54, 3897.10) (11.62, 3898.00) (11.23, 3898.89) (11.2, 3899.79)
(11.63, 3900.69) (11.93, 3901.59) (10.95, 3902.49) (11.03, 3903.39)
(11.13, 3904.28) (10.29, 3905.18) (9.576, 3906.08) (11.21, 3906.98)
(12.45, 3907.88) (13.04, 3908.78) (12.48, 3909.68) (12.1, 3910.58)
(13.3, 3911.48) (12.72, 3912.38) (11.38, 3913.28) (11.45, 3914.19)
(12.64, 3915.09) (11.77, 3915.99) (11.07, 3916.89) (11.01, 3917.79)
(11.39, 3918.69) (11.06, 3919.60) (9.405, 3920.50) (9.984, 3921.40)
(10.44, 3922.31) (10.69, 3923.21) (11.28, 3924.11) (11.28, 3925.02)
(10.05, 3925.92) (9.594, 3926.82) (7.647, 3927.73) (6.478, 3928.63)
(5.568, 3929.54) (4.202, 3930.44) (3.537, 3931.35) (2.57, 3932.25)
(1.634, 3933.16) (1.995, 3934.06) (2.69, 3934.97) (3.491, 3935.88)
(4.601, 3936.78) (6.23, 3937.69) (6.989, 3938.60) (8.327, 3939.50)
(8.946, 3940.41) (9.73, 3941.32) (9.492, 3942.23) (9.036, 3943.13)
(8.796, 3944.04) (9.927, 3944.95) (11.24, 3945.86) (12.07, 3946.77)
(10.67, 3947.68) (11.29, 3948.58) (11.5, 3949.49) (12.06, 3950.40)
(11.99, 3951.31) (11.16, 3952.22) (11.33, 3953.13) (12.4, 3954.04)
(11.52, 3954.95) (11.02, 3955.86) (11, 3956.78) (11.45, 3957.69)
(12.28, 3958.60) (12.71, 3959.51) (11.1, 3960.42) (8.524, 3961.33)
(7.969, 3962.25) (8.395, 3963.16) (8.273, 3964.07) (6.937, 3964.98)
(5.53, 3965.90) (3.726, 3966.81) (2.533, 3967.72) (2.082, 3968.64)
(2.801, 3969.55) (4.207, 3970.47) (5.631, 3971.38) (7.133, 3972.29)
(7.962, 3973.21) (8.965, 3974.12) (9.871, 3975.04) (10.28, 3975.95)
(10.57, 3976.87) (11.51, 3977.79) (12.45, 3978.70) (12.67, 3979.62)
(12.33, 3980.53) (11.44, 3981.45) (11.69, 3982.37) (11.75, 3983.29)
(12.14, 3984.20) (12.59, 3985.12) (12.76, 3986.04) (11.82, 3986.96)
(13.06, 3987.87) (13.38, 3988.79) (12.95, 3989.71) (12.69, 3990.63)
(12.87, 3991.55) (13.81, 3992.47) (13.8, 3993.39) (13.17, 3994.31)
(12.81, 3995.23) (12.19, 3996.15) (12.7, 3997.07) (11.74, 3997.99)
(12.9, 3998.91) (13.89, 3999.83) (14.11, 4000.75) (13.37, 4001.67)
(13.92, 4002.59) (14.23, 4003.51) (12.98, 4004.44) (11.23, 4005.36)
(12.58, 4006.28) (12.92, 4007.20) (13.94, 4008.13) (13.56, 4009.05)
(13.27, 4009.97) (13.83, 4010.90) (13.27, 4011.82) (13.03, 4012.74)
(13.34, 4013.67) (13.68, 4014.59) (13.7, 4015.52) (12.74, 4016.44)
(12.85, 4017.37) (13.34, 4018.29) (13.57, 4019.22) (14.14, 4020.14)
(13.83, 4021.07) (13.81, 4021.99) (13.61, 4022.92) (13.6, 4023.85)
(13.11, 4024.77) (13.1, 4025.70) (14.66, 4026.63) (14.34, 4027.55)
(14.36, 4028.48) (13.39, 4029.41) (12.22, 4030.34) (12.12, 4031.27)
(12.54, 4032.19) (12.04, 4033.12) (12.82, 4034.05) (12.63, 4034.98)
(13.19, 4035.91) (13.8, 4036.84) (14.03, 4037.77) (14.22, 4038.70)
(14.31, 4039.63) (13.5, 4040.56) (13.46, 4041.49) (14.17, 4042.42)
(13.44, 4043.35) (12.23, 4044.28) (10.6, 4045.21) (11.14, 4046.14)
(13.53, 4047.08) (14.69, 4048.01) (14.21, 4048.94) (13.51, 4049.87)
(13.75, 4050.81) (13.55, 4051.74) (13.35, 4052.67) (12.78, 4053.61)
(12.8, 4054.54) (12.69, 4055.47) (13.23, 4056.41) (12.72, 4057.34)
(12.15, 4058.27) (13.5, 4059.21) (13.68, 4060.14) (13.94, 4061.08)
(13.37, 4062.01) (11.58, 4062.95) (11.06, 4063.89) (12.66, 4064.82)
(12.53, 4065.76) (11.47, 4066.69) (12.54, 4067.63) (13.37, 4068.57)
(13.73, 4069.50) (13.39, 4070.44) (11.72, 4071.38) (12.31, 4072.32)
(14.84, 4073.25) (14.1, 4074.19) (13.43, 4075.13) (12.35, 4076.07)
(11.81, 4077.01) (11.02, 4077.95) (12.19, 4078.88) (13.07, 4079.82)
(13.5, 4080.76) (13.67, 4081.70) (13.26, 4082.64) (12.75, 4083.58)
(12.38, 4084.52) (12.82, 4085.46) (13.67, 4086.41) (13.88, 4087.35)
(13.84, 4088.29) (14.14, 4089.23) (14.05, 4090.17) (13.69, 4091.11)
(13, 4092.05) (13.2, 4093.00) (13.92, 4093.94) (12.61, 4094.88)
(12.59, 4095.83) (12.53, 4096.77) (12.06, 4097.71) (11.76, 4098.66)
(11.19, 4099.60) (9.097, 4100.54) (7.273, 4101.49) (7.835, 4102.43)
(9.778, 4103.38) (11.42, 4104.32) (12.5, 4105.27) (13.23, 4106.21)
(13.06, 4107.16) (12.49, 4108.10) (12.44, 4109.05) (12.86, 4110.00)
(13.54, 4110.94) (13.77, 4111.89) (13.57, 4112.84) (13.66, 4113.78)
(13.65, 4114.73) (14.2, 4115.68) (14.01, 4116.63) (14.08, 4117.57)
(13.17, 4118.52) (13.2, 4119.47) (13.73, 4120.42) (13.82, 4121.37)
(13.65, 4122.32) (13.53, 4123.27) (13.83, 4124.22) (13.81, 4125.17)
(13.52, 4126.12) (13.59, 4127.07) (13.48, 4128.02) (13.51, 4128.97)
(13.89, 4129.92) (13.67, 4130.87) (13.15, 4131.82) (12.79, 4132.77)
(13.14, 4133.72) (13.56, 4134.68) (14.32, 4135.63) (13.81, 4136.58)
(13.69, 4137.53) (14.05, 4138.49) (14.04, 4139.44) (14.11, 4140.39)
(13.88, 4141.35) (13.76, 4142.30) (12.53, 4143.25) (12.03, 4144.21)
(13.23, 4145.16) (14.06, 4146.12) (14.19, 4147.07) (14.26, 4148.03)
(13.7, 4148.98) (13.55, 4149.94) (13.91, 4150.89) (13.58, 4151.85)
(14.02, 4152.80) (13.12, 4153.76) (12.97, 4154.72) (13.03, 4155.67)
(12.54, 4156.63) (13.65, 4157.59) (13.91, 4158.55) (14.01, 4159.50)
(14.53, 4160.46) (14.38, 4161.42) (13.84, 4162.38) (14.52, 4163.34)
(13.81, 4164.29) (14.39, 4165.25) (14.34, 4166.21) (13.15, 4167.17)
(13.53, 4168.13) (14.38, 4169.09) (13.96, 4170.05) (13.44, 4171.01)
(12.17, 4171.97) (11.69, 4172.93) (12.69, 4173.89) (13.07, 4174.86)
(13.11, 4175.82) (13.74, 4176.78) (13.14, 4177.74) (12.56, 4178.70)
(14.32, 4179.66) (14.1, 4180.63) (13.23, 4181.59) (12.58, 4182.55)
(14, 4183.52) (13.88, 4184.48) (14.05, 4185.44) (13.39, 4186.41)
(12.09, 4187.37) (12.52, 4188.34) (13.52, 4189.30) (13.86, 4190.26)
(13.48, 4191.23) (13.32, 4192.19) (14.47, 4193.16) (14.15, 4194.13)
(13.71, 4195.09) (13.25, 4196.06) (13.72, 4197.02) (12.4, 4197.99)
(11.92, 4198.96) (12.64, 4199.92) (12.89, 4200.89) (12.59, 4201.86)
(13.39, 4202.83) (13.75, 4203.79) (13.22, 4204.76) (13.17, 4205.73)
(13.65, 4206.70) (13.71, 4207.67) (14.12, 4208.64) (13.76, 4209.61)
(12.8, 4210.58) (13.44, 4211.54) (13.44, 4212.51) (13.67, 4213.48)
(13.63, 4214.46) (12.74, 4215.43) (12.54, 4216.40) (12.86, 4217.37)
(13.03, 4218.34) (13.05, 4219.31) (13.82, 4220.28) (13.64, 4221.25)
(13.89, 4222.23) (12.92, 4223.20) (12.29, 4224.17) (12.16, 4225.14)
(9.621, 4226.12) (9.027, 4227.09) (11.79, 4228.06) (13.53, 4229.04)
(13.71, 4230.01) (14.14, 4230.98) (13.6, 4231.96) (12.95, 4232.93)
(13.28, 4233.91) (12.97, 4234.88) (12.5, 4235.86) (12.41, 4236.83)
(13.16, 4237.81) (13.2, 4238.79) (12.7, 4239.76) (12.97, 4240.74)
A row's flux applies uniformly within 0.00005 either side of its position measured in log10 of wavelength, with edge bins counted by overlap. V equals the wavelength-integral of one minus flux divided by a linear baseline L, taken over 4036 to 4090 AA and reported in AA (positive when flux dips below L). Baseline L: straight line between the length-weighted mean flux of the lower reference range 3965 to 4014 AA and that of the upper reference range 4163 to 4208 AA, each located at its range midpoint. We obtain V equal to -4.8 AA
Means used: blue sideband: 11.2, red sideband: 13.4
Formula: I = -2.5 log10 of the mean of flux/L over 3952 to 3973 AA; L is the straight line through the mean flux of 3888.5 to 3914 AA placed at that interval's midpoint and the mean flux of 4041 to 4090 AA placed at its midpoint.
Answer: 0.39 mag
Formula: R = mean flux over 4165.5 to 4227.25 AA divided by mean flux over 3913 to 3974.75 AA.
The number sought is 1.54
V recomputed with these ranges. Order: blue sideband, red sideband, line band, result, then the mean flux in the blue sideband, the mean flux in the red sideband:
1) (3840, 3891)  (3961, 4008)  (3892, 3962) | 6.3 AA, 11.2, 10.7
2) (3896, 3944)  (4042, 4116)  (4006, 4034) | -4.5 AA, 9.4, 12.7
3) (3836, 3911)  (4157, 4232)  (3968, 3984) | 3.7 AA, 11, 13.3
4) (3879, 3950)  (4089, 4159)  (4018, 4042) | -3.9 AA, 9.67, 13.1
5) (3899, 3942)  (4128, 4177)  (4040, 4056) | -2.1 AA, 9.25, 13.6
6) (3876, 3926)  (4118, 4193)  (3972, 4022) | -2.9 AA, 10.9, 13.5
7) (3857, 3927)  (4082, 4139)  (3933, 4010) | 10.0 AA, 11.1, 13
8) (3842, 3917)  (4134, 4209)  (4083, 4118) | 1.0 AA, 11.3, 13.5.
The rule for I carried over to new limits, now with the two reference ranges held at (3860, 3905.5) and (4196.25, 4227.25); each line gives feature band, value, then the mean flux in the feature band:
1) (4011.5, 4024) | -0.142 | 13.5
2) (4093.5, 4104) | 0.124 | 11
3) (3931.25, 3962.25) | 0.261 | 8.97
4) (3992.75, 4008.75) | -0.122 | 13.1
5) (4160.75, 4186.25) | -0.067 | 13.5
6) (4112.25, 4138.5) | -0.099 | 13.6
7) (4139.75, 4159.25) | -0.076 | 13.5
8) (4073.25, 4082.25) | -0.064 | 12.9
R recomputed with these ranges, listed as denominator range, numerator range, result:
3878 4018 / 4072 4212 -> 1.27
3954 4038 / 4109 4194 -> 1.16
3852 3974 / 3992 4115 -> 1.31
